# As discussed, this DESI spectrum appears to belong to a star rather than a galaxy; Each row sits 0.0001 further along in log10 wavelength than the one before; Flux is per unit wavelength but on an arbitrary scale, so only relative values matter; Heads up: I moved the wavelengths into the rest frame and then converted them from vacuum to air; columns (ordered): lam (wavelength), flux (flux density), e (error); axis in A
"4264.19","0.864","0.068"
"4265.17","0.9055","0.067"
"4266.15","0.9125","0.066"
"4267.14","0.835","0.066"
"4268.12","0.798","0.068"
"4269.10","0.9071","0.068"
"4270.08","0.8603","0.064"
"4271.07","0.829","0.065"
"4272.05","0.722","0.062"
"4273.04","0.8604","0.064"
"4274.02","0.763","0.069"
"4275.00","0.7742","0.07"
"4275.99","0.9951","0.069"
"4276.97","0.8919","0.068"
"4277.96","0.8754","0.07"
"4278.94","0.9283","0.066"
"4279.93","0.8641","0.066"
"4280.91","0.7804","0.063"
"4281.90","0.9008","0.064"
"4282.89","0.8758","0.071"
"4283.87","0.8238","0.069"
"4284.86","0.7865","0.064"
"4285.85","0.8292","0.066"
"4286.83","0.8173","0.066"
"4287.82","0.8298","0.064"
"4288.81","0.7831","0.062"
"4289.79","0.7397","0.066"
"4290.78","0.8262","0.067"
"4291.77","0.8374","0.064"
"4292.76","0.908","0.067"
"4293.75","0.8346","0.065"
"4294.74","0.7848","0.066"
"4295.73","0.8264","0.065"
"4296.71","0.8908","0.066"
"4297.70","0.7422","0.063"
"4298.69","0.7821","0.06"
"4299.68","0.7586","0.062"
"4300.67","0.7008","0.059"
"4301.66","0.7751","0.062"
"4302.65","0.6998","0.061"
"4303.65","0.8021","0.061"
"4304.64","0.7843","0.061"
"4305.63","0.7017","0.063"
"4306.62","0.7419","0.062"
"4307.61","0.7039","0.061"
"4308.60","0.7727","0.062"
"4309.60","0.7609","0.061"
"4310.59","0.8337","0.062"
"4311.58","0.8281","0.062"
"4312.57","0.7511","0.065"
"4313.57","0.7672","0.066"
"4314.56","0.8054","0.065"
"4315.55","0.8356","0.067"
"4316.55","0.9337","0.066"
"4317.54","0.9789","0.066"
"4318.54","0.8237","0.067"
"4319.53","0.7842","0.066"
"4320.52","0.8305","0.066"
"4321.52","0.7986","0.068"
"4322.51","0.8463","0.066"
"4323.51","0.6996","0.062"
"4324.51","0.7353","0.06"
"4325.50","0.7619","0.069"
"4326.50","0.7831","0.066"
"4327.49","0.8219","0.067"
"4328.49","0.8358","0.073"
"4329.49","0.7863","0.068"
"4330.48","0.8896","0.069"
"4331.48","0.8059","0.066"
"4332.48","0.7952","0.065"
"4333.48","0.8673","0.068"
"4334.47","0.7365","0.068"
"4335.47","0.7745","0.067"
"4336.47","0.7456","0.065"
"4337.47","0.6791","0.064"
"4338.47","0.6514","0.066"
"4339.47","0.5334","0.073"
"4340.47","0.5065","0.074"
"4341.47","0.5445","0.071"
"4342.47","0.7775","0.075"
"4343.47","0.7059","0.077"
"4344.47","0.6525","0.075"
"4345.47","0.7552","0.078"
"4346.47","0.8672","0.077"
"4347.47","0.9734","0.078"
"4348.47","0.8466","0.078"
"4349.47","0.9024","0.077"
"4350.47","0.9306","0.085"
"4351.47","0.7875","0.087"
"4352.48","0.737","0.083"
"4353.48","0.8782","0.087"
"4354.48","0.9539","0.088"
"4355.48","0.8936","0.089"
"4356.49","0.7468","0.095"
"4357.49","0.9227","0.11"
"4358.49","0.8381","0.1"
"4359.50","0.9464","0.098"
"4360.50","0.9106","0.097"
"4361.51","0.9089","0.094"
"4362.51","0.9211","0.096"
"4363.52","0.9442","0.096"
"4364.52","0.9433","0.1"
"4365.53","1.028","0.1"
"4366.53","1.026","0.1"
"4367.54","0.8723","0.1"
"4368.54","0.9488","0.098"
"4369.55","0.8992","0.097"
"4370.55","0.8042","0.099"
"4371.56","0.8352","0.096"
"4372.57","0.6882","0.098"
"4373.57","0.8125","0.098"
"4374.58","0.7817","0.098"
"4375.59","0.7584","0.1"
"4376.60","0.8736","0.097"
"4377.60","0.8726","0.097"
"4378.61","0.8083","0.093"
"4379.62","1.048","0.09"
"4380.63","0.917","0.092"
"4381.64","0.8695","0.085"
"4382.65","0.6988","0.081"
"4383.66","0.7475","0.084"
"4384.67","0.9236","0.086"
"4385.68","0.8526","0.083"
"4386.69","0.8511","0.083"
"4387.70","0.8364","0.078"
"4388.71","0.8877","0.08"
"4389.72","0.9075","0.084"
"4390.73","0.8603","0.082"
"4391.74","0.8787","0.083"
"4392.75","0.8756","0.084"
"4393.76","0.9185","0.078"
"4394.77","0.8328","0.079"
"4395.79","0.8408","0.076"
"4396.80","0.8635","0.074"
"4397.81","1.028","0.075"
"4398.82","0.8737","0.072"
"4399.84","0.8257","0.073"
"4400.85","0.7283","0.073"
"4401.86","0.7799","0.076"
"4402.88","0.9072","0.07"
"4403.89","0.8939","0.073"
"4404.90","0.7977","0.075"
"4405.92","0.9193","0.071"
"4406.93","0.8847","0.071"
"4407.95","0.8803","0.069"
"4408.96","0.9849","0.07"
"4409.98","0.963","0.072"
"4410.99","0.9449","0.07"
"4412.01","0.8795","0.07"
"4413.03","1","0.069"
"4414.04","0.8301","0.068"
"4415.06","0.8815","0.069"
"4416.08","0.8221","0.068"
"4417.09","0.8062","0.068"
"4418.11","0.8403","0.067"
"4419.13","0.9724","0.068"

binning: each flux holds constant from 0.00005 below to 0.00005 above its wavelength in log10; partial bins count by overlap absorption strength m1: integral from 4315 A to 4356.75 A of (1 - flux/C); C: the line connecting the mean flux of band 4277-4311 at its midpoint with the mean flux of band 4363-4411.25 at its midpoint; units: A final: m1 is 2.2 A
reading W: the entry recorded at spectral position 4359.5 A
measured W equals 0.9464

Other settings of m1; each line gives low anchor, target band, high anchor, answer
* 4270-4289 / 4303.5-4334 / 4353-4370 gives 2.59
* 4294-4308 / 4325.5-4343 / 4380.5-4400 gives 1.39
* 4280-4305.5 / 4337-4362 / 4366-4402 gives 1.30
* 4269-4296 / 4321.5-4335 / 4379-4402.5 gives 0.80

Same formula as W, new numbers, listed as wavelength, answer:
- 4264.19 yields 0.864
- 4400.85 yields 0.7283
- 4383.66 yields 0.7475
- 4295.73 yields 0.8264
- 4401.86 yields 0.7799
